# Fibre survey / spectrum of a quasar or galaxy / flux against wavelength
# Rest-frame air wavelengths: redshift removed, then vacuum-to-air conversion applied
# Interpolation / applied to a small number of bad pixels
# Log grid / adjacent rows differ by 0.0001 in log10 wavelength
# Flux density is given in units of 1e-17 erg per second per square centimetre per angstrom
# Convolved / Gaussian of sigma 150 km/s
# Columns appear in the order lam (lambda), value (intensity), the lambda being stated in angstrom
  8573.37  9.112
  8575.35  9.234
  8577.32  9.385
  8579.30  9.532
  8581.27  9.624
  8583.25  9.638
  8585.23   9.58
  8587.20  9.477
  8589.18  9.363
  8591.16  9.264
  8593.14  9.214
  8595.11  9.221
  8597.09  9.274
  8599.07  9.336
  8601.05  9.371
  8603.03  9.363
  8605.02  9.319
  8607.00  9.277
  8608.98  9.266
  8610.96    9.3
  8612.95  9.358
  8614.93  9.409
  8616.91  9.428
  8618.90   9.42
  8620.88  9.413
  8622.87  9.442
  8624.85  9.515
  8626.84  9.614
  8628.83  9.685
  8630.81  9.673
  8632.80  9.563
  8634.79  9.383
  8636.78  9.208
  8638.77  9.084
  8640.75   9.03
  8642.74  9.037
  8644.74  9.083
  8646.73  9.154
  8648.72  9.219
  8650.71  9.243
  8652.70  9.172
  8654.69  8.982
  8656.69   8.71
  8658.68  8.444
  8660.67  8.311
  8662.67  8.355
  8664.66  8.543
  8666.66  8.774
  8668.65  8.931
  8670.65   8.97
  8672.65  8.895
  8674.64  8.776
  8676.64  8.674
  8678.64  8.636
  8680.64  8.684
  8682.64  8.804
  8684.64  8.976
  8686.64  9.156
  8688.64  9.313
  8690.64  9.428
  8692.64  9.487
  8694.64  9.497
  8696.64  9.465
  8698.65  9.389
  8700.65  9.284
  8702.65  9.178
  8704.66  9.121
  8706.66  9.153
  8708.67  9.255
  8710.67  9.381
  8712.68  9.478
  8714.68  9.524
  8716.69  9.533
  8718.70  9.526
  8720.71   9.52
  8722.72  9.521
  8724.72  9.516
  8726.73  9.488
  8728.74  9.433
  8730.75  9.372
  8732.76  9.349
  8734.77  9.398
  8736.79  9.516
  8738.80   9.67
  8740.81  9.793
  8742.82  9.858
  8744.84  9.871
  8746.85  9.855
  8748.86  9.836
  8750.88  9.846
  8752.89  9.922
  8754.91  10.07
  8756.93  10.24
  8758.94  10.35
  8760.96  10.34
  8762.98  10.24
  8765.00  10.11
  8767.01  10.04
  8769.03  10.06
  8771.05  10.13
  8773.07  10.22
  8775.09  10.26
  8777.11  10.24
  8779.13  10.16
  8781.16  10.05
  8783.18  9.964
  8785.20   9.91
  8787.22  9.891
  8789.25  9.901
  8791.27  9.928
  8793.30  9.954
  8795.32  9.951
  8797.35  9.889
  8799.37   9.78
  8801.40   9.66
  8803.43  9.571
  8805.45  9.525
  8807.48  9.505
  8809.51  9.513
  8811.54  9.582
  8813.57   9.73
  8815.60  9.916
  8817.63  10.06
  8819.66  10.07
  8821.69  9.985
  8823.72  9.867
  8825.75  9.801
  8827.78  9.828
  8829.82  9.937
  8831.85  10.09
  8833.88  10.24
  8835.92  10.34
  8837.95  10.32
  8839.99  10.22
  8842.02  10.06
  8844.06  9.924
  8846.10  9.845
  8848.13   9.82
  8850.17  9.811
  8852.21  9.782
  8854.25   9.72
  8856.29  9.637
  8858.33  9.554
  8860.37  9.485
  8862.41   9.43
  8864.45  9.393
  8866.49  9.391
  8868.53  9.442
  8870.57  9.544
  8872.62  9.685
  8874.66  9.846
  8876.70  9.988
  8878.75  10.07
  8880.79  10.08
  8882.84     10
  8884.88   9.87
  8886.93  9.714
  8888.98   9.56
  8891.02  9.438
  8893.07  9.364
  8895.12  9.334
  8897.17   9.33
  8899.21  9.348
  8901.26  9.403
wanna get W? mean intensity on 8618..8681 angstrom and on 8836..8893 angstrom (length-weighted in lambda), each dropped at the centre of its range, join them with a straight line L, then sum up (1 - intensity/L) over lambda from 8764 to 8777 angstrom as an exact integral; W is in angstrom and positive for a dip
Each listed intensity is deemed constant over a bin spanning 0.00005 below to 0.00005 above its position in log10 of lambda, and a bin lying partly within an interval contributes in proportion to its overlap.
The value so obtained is -0.9 angstrom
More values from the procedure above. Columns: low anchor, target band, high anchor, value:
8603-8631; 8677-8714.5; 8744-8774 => 2.2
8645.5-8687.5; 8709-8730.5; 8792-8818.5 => -0.7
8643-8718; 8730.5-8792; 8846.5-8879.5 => -4.2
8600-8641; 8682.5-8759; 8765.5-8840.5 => 1.4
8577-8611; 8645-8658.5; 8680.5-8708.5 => 0.4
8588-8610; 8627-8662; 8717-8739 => 0.9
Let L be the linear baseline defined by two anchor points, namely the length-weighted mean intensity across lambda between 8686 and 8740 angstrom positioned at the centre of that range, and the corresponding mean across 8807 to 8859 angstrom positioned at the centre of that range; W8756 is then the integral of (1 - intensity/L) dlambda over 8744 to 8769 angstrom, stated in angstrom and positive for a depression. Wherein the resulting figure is -1.24 angstrom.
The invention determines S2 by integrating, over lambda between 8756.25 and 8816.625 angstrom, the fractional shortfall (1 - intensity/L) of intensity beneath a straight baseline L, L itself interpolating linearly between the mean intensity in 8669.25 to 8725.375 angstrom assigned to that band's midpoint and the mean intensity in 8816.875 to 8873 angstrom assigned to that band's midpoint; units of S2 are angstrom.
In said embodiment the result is -2.3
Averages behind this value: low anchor 9.22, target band 9.95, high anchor 9.83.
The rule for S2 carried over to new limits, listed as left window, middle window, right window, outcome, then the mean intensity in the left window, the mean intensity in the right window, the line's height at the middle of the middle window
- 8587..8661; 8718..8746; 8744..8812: 0.5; 9.26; 9.95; 9.75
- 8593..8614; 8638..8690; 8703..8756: 3.0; 9.3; 9.56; 9.43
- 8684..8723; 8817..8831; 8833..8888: -0.3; 9.36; 9.82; 9.71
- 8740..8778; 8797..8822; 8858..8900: 0.3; 10.1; 9.62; 9.88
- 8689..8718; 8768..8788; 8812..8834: -0.8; 9.37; 9.94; 9.72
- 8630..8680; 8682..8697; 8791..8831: -0.2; 8.95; 9.8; 9.14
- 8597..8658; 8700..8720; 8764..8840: 0.5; 9.3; 9.95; 9.6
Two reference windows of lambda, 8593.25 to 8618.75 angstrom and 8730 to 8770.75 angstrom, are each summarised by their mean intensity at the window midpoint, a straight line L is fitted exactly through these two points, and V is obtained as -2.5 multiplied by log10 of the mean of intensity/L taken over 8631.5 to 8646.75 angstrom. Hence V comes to 0.03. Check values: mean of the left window 9.33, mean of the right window 9.89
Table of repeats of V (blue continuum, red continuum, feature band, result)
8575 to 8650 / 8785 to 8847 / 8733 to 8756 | -0.007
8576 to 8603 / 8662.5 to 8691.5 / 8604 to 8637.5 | -0.025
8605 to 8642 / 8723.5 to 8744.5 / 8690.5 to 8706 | 0.017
